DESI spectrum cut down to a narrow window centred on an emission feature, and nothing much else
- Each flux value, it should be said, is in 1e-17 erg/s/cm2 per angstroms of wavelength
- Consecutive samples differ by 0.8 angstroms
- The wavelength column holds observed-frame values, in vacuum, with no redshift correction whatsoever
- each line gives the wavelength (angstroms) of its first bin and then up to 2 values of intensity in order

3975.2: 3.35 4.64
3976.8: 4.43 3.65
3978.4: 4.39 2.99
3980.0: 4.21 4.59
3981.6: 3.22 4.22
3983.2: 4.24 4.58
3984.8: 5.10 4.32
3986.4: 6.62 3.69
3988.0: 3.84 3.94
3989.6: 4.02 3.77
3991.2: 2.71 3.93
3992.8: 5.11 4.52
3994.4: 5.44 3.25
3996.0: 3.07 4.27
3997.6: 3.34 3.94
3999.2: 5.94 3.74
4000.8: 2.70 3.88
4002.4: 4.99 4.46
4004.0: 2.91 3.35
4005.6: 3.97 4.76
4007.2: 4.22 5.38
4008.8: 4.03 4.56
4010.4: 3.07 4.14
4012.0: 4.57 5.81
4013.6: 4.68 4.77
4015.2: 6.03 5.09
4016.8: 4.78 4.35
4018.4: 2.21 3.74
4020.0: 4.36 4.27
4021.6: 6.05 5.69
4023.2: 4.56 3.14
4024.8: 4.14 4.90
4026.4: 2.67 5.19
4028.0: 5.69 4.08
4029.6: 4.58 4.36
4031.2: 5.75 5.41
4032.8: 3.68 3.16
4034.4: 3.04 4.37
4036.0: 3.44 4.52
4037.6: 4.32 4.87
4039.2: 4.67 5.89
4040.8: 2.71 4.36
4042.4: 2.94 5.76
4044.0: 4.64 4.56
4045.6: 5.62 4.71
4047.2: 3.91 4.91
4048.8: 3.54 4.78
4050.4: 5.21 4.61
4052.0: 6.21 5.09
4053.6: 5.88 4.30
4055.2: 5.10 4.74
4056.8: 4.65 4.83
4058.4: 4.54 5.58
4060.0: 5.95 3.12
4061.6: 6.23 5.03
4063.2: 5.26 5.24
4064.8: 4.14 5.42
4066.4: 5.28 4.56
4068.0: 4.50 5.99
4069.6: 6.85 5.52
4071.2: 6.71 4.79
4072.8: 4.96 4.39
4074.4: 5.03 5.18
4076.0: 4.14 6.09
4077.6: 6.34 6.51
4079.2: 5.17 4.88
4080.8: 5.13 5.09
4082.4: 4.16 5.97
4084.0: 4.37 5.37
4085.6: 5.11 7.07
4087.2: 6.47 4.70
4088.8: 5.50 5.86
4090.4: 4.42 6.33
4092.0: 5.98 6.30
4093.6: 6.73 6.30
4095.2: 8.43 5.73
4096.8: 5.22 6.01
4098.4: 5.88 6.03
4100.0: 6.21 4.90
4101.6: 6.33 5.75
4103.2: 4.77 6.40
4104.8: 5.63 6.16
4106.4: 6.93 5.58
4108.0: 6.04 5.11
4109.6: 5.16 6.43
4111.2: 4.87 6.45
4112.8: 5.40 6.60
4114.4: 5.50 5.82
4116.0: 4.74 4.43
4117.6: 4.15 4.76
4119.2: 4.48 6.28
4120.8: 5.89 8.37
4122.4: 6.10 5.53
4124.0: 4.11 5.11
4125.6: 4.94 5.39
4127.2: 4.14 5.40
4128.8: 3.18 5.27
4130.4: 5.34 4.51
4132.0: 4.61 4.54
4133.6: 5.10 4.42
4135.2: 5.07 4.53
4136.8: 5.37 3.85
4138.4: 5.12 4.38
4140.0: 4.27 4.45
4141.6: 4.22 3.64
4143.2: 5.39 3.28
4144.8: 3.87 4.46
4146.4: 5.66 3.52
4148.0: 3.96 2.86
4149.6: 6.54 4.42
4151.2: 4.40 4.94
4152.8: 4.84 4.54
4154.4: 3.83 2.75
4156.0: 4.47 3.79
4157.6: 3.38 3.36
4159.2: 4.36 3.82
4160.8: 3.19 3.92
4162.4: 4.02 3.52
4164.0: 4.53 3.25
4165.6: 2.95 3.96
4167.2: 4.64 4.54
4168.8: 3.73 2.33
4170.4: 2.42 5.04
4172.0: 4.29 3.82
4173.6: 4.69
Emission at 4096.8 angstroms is C III]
